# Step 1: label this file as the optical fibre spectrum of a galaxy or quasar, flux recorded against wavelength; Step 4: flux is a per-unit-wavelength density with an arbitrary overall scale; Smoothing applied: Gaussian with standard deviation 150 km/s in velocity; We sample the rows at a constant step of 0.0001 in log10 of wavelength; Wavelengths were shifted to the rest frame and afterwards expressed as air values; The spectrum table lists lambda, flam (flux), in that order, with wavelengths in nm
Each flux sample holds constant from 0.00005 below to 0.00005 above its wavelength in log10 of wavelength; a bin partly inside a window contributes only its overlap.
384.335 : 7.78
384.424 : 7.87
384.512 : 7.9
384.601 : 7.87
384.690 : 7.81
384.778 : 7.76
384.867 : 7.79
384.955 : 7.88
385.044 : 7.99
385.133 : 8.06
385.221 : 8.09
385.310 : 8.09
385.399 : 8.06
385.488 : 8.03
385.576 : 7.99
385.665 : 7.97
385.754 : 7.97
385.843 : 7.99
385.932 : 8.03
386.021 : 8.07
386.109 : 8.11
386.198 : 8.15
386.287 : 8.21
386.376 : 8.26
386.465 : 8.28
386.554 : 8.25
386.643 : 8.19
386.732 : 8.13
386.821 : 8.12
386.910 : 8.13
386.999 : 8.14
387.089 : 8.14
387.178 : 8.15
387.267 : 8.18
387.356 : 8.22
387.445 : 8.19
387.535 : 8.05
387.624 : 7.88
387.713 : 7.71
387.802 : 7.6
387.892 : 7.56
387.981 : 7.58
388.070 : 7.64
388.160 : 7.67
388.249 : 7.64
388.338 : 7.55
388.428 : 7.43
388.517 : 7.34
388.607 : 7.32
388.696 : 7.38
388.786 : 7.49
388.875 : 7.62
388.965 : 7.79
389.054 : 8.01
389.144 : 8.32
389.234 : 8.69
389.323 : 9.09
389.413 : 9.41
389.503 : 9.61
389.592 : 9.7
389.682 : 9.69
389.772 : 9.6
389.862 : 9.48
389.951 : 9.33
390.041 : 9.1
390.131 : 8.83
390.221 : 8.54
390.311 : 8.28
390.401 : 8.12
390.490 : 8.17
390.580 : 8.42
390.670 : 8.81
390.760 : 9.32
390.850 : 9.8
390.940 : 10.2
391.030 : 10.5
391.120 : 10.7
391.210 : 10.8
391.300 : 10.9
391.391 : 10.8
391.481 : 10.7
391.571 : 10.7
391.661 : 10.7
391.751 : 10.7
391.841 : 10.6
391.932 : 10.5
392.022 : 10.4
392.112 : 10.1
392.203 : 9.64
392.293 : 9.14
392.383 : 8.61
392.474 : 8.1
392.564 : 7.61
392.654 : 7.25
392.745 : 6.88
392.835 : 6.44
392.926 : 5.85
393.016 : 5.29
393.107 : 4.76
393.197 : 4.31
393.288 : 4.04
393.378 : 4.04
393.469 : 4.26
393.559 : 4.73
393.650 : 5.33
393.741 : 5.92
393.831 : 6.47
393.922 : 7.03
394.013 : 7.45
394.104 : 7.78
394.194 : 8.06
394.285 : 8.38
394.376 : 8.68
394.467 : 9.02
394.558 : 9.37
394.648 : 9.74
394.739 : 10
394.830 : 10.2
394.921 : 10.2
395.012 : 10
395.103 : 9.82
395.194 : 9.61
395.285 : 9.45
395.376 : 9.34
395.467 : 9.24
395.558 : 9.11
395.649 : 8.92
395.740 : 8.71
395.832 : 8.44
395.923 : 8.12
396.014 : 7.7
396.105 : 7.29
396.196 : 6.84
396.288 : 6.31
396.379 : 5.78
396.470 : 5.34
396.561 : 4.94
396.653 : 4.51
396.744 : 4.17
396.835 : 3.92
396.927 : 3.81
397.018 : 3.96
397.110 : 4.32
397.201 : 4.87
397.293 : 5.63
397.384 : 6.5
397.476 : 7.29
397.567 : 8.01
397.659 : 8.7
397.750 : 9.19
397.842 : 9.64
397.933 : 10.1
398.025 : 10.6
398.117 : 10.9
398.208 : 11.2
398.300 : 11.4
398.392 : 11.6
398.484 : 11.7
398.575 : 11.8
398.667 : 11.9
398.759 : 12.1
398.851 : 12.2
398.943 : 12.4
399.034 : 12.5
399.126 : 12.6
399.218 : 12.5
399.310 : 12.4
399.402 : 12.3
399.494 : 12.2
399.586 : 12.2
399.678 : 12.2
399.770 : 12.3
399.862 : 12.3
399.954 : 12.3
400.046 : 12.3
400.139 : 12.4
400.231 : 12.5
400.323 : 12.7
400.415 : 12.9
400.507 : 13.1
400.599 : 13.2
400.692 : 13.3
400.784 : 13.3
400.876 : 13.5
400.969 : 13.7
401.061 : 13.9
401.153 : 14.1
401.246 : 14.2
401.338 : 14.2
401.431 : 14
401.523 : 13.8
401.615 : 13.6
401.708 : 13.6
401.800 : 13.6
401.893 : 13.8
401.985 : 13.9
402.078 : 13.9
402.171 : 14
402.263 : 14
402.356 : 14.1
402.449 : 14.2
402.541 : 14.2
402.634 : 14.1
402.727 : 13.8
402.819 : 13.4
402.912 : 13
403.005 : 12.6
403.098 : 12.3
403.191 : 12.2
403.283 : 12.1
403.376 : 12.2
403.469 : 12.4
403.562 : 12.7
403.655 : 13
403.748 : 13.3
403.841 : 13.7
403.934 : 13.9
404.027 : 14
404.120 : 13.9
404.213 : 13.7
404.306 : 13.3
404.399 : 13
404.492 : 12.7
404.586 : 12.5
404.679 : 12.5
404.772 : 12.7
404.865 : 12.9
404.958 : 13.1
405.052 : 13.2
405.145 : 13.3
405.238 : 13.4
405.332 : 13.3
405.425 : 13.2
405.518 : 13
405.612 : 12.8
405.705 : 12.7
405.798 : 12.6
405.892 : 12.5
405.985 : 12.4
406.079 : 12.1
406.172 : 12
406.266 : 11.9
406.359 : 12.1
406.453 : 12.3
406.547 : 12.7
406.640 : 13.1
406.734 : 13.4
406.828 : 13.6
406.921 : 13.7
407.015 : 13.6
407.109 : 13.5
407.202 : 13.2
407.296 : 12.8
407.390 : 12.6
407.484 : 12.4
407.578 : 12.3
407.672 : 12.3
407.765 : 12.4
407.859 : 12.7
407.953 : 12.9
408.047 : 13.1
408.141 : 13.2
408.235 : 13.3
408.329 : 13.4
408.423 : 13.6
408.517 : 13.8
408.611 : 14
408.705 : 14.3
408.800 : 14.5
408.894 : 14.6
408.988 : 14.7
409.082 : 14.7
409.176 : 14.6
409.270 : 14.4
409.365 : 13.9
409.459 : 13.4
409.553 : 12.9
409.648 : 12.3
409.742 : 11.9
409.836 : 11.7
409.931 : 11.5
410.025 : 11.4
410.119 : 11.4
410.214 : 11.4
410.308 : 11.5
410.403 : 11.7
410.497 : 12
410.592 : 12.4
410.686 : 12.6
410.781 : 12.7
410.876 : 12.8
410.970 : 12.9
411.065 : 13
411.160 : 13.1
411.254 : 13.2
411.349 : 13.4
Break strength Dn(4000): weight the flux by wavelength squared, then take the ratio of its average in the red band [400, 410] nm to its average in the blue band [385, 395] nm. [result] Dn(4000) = 1.7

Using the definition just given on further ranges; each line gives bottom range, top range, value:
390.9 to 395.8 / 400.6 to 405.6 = 1.66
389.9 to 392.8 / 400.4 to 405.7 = 1.50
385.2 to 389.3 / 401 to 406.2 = 1.81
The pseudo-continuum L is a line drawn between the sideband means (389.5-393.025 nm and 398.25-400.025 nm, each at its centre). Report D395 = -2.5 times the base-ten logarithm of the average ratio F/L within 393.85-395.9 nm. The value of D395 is 0.18 mag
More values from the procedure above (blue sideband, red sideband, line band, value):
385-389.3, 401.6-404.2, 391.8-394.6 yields 0.346 mag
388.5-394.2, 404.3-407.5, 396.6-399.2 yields 0.175 mag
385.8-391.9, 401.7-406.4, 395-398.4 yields 0.383 mag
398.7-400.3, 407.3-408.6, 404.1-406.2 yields -0.013 mag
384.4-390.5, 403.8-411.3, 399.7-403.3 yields -0.159 mag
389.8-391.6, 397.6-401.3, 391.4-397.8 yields 0.369 mag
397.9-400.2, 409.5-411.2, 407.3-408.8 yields -0.085 mag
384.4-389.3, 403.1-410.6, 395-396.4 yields 0.201 mag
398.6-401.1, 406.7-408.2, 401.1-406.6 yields -0.031 mag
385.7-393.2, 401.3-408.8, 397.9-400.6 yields -0.060 mag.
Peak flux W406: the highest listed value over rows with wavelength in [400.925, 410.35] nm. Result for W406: 14.7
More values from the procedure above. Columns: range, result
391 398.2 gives 10.9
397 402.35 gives 14.2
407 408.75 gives 14.3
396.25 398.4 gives 11.6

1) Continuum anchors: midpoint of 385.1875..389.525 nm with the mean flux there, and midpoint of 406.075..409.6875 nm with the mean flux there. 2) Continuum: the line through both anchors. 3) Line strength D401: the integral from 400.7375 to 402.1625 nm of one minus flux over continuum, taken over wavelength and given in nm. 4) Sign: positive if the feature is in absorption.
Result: -0.27 nm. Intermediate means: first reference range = 8.02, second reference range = 13.3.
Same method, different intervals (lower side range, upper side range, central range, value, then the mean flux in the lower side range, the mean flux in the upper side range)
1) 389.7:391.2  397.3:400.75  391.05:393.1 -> 0.107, 9.25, 11.4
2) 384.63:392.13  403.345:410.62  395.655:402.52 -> 0.298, 8.62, 13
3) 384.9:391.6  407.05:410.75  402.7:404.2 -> -0.160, 8.5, 13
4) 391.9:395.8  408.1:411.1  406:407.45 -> -0.089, 7.9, 13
